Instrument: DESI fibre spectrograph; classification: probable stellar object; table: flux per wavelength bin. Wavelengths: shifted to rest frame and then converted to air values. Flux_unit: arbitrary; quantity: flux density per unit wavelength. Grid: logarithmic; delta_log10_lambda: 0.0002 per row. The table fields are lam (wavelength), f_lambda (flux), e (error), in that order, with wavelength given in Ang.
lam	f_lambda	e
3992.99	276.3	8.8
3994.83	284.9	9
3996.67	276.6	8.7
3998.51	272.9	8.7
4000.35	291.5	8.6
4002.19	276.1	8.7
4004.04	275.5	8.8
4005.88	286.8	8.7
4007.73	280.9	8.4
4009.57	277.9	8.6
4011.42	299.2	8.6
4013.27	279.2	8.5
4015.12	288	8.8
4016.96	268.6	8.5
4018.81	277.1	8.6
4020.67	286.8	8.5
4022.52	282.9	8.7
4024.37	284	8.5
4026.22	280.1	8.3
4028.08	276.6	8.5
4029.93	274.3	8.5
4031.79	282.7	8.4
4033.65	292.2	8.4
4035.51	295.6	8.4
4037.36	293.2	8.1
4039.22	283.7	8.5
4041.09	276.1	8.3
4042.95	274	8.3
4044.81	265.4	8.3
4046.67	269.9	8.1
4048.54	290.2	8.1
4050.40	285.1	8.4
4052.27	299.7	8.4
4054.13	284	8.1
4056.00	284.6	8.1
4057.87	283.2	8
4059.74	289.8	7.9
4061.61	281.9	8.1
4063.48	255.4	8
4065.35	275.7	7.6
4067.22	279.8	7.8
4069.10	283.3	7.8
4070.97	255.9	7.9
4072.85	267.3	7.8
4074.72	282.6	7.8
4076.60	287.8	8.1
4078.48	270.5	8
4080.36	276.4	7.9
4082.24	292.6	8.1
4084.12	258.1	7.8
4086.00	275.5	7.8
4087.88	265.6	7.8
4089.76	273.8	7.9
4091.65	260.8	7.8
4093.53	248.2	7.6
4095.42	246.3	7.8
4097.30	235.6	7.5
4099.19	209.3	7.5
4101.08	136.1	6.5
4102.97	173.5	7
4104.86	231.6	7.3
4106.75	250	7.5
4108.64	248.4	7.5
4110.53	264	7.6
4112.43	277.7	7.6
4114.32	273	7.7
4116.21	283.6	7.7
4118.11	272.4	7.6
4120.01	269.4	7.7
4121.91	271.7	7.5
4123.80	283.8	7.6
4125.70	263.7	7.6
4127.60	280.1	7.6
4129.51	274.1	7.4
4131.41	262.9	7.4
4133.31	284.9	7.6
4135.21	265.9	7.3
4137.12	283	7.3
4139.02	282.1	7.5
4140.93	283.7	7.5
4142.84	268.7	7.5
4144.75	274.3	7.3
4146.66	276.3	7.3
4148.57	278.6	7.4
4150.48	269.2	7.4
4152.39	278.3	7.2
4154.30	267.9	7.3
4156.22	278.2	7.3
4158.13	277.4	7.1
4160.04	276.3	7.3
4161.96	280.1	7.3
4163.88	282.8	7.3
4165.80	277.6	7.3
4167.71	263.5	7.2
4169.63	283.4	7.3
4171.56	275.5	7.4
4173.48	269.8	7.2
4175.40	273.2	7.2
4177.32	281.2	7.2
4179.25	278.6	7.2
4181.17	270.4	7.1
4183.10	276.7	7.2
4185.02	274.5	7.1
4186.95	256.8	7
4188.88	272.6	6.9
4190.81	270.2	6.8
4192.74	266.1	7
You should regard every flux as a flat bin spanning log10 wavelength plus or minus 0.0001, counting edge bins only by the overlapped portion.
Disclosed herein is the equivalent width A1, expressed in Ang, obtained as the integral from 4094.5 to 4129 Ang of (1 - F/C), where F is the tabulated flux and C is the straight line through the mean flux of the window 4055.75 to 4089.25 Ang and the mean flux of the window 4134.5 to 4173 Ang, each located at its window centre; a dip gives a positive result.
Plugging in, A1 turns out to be 3.39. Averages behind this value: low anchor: 276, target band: 249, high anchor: 276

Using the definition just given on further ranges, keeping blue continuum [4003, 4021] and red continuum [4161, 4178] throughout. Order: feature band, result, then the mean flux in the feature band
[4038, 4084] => 0.2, 279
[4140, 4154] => 0.1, 275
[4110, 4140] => 0.3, 275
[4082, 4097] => 0.9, 263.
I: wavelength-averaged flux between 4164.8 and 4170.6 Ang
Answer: 275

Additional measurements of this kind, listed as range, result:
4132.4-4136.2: 275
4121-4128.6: 275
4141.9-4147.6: 273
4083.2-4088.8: 267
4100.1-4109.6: 208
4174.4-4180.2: 278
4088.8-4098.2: 253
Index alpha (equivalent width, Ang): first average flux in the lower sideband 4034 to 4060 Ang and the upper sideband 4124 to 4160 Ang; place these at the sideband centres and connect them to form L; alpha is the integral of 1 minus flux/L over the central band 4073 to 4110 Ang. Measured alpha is 4.1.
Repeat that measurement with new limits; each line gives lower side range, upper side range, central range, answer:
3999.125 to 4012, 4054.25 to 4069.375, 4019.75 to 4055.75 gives -0.3 Ang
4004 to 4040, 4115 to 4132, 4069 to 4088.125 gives 0.3 Ang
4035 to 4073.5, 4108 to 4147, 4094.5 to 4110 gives 3.3 Ang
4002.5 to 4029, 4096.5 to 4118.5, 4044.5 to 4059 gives -1.1 Ang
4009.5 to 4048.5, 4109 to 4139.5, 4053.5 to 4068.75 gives 0.0 Ang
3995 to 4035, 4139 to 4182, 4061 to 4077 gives 0.3 Ang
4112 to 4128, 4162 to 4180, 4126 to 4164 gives 0.0 Ang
